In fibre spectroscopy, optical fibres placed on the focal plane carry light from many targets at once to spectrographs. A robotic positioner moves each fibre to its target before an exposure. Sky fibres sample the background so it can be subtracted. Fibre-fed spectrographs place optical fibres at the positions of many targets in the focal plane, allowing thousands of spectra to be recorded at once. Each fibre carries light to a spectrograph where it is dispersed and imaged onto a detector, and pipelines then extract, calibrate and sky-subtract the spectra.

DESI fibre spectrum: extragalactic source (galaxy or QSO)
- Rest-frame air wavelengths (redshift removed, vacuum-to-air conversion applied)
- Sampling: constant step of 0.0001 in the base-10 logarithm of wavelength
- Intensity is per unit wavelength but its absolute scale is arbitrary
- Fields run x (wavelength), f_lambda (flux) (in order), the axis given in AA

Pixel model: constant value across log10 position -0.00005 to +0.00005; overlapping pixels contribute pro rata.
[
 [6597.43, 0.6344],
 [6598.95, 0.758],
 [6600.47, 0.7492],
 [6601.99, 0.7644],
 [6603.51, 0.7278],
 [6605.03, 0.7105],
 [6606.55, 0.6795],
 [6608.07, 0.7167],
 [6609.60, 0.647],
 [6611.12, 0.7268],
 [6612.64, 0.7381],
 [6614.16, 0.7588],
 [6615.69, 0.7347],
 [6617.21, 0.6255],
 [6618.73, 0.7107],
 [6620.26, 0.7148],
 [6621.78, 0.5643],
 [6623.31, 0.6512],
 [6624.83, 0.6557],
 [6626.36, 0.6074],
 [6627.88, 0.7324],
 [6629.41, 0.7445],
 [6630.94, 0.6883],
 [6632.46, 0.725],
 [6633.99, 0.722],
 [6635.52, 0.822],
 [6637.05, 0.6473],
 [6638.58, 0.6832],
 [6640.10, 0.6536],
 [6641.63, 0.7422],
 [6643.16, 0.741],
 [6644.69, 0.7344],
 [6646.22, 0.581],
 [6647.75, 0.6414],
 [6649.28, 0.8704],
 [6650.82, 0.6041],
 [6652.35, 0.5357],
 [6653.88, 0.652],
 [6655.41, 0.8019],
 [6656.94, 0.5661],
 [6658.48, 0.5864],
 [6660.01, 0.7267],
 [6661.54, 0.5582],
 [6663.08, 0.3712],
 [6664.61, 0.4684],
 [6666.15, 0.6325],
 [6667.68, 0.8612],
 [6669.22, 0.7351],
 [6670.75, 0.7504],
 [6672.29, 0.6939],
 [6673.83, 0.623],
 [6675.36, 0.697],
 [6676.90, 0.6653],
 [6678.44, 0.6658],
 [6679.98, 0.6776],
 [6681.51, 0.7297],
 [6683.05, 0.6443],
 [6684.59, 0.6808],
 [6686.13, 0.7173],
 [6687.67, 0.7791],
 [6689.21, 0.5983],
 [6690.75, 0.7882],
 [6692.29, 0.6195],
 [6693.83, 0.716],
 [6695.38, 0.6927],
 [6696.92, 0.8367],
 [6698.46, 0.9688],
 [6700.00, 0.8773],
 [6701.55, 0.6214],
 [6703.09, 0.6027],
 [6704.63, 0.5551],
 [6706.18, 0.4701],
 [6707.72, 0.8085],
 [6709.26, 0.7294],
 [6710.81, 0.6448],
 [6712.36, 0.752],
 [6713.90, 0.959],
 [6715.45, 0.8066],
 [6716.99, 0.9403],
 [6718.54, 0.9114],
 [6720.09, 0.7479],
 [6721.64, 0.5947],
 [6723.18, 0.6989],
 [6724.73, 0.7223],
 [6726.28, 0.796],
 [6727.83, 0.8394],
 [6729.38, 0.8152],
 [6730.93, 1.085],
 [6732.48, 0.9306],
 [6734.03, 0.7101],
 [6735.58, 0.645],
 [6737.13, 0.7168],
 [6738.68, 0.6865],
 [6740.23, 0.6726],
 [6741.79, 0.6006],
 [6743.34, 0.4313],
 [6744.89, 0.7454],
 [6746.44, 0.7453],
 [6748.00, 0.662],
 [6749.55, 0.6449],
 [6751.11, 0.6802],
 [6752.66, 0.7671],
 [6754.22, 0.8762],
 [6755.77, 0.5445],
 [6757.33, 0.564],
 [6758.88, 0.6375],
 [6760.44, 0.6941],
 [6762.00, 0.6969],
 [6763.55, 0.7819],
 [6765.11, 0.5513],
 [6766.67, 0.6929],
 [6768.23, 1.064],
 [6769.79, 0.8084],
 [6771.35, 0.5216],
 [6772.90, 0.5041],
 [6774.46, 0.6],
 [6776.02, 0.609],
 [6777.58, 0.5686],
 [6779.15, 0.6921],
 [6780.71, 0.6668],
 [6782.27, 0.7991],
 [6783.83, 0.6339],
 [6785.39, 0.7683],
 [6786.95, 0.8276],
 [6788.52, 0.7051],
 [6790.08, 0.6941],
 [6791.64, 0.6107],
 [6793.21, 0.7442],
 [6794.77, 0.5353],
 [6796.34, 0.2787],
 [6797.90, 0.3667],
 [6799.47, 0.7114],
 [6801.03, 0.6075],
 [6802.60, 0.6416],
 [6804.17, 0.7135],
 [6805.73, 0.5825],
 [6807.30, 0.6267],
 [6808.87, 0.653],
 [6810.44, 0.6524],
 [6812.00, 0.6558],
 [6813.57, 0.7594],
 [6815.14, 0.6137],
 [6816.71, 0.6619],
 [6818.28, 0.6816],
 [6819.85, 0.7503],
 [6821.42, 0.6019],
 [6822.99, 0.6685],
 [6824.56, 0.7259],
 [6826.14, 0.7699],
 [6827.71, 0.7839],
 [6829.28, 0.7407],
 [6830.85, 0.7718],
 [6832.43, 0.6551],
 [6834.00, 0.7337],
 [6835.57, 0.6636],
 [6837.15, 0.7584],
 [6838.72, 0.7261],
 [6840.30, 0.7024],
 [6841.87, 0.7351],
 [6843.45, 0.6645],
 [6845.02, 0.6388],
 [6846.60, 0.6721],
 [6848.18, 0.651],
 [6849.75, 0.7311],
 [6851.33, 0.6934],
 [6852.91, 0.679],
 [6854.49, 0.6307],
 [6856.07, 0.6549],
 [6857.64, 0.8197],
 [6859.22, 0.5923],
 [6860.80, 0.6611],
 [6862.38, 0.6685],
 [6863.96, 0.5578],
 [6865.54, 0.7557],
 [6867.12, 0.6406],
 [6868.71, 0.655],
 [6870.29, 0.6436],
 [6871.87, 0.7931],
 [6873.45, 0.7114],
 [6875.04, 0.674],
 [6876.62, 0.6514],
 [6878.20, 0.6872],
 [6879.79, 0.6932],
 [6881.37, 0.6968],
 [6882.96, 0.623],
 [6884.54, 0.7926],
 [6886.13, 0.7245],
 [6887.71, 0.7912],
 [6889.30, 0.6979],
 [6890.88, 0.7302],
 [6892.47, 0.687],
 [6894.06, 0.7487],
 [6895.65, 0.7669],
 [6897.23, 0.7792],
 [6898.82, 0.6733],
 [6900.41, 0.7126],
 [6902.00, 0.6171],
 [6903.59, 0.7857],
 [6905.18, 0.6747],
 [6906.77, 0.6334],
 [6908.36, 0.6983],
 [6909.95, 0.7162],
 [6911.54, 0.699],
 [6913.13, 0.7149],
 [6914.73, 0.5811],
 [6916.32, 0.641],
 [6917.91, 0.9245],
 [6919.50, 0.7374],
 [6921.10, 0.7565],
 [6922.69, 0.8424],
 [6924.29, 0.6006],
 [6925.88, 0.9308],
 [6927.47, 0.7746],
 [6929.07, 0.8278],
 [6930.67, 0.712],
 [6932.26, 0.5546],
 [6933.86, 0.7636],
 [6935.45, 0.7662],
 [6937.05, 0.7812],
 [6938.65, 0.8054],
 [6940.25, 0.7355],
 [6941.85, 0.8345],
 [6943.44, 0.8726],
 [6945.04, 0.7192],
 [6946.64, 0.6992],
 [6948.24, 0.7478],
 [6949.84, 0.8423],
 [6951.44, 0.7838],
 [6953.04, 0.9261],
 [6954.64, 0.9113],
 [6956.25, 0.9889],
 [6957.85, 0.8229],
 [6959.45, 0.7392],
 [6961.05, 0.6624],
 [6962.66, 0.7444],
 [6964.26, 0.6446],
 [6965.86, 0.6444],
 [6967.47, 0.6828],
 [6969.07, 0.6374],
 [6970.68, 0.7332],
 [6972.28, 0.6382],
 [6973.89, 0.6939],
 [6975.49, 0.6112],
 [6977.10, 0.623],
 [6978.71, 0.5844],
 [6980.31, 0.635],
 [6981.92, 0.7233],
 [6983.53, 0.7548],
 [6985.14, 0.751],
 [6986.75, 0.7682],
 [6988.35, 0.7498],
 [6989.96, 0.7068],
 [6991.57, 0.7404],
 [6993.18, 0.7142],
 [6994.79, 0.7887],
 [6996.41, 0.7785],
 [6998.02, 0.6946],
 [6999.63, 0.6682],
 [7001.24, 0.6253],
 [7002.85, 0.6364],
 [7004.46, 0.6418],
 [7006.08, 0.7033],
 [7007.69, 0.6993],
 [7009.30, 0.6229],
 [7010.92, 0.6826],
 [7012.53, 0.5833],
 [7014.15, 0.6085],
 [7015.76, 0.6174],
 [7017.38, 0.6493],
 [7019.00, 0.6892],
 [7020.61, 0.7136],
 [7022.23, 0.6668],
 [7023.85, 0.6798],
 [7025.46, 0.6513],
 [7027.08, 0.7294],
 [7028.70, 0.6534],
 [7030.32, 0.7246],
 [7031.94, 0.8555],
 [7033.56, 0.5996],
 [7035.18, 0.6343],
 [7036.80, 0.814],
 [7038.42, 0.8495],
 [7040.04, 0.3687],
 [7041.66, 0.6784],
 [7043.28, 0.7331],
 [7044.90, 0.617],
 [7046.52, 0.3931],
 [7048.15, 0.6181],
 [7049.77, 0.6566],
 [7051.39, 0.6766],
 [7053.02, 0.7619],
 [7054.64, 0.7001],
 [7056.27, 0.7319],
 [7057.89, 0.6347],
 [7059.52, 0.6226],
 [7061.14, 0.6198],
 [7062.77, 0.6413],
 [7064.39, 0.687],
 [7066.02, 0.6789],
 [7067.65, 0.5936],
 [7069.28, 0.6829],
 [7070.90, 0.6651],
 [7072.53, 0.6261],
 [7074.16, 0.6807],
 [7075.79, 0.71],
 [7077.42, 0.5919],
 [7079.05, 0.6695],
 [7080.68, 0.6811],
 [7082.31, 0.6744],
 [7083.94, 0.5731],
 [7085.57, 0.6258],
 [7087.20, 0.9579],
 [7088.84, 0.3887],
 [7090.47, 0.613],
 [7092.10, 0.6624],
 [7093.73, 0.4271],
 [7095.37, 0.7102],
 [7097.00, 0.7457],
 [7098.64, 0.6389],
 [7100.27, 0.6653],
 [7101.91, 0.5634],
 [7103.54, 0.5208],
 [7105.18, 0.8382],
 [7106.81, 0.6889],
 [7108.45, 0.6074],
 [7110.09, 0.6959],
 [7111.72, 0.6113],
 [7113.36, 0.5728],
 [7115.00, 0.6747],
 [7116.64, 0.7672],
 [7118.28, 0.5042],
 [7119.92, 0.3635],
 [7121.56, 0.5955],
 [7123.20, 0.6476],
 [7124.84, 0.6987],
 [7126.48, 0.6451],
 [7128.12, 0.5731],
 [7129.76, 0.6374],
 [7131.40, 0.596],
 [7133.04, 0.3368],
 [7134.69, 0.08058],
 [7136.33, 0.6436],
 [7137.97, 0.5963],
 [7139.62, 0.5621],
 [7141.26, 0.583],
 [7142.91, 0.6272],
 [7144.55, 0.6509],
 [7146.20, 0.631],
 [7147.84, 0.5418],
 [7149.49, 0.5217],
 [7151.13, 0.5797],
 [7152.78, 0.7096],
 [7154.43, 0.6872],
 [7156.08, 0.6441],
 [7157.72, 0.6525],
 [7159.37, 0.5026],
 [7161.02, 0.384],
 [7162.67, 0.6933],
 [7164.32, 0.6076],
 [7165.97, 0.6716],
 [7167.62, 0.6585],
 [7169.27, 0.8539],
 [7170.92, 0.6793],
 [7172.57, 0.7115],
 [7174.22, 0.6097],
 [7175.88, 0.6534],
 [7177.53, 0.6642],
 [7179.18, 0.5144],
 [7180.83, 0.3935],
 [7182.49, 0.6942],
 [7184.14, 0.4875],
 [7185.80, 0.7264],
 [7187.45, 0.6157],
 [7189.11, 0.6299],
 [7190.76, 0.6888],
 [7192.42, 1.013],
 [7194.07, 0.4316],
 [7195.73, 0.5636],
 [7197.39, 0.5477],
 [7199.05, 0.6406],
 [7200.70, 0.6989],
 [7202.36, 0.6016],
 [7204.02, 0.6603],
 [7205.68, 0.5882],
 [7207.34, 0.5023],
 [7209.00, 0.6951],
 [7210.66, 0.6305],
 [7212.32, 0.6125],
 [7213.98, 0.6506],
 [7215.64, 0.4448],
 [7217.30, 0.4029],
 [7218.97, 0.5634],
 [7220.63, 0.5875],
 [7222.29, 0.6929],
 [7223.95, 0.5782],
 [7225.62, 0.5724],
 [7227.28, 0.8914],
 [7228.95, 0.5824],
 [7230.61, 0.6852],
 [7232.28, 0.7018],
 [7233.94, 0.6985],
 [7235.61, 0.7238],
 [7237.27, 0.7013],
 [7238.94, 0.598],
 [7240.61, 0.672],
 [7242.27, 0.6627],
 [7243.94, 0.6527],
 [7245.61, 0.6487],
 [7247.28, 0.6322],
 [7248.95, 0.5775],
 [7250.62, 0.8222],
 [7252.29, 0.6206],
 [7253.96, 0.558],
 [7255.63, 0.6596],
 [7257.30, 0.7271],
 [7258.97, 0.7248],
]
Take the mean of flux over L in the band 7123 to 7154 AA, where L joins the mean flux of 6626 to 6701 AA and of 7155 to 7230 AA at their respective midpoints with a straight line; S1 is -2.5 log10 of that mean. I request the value 0.10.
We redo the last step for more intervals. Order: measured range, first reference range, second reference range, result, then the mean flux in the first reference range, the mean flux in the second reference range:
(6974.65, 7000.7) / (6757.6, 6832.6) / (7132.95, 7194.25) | -0.11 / 0.668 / 0.609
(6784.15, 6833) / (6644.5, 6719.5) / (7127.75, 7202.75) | 0.02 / 0.697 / 0.605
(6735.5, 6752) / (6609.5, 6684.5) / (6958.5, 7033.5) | 0.03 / 0.676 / 0.685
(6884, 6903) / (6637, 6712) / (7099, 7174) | -0.13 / 0.679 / 0.606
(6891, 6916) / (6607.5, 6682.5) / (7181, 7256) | -0.07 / 0.677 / 0.633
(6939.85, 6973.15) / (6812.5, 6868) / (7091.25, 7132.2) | -0.15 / 0.691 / 0.626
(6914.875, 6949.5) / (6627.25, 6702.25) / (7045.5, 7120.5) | -0.16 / 0.691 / 0.64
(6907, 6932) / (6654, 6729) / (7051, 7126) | -0.10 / 0.707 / 0.645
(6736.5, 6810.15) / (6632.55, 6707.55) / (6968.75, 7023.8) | 0.04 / 0.681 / 0.681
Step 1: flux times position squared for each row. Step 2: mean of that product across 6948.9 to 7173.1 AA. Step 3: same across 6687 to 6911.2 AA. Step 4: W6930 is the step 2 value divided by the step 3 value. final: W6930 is 1.02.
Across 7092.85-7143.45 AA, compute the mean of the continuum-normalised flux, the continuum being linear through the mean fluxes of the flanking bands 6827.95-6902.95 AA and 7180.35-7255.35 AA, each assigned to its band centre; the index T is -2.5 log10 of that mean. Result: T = 0.10 mag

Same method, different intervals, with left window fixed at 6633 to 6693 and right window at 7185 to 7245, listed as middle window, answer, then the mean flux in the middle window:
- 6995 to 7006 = -0.050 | 0.682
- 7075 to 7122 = 0.020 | 0.633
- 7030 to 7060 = -0.030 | 0.666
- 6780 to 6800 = 0.041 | 0.641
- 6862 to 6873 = -0.024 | 0.675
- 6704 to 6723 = -0.112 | 0.743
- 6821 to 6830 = -0.089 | 0.719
